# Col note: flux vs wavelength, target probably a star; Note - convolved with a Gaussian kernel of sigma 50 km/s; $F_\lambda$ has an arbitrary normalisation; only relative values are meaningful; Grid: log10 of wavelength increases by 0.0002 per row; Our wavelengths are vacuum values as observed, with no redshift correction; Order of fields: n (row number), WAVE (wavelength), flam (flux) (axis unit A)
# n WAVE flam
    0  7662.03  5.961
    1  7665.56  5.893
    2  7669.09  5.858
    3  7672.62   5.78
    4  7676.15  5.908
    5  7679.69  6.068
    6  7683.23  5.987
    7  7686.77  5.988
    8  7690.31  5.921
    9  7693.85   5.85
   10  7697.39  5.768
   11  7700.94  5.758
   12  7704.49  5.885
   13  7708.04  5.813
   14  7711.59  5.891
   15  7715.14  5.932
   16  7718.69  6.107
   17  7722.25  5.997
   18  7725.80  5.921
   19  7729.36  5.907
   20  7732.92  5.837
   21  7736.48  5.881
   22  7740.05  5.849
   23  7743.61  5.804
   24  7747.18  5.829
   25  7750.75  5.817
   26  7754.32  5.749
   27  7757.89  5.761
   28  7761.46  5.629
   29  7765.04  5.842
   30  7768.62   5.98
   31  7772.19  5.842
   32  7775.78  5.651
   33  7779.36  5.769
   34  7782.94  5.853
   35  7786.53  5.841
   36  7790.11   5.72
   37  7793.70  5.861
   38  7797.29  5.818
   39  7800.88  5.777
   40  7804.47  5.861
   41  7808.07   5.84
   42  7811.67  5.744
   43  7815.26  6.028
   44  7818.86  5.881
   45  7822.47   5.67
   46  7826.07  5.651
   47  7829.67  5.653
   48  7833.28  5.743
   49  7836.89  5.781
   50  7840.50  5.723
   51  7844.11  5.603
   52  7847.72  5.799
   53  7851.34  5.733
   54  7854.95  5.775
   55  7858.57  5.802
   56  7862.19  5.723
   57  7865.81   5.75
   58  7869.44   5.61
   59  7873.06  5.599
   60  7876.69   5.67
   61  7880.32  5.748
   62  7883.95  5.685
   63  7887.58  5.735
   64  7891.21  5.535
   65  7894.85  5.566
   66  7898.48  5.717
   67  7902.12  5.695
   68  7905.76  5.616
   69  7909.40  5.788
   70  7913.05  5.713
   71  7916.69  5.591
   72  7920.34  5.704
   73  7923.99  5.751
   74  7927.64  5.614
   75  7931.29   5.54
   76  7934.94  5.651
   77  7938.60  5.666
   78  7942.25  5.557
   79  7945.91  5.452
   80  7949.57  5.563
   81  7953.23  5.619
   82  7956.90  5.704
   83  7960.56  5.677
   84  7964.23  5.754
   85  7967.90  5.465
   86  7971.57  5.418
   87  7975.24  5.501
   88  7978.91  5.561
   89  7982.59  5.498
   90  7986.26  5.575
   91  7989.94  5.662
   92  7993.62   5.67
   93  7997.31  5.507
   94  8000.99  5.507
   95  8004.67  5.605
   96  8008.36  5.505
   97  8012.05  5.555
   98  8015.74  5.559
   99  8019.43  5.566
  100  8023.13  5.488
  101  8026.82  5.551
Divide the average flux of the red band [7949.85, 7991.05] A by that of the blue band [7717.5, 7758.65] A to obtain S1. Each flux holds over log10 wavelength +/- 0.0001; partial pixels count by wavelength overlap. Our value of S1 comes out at 0.95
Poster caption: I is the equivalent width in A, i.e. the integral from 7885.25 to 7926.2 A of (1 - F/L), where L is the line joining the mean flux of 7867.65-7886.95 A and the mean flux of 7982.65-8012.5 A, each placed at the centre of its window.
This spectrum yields -0.2 A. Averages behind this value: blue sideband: 5.67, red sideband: 5.57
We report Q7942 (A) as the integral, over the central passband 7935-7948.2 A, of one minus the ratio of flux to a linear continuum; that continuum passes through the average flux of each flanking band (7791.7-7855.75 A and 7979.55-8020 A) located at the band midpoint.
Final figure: 0.15 A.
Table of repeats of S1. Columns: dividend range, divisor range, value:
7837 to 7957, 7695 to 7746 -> 0.96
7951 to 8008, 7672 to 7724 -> 0.94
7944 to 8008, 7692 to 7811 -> 0.95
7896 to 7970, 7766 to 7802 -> 0.97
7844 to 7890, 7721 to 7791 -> 0.98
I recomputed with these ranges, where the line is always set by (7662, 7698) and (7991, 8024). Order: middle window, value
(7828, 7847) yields 0.11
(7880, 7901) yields 0.08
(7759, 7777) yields 0.07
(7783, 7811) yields -0.16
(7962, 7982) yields 0.19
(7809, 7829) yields -0.10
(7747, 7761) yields 0.15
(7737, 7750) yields 0.02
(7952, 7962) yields -0.11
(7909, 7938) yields -0.09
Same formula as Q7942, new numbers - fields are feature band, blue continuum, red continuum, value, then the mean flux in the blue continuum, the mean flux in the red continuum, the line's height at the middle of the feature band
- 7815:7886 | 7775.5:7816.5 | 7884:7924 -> 0.23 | 5.82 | 5.67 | 5.74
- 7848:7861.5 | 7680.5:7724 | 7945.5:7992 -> -0.12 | 5.91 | 5.58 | 5.72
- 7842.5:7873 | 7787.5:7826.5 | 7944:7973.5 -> 0.09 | 5.81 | 5.58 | 5.73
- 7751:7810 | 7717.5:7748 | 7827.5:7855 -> 0.23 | 5.9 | 5.72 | 5.82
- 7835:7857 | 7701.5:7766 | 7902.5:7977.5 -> -0.04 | 5.86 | 5.62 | 5.73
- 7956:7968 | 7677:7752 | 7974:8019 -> -0.15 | 5.9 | 5.56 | 5.6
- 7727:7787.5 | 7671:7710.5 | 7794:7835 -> 0.20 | 5.88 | 5.79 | 5.83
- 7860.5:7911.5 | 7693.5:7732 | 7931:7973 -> 0.01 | 5.89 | 5.59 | 5.68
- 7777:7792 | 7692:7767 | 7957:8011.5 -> 0.00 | 5.85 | 5.57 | 5.79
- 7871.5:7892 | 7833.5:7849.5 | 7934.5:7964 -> 0.06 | 5.73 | 5.62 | 5.69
